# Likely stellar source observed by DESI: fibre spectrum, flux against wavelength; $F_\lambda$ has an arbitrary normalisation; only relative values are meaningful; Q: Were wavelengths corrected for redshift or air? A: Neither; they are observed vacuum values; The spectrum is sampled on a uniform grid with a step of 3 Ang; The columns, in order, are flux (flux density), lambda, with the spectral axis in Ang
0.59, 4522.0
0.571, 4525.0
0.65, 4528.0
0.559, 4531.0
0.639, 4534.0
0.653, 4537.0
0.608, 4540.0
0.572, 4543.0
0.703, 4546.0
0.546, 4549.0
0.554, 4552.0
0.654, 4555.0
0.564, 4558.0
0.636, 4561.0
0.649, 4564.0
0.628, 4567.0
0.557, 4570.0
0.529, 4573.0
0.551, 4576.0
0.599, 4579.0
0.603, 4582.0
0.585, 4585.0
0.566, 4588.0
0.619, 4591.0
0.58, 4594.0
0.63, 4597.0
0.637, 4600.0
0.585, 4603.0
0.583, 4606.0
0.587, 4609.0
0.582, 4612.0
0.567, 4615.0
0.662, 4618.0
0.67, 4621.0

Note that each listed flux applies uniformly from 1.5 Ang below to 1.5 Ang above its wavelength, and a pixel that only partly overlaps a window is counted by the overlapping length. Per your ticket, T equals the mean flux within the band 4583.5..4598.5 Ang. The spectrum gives 0.596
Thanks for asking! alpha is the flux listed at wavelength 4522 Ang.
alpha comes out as 0.59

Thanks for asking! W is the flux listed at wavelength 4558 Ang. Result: 0.564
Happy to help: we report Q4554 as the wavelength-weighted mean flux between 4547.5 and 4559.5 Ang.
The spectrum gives 0.58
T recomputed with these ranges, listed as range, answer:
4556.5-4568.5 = 0.619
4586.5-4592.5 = 0.592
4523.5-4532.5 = 0.593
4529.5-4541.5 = 0.615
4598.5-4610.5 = 0.598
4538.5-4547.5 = 0.628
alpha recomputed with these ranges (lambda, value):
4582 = 0.603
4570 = 0.557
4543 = 0.572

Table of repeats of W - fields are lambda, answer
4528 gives 0.65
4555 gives 0.654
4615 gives 0.567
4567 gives 0.628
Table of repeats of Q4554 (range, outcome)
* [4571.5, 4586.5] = 0.573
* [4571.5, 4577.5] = 0.54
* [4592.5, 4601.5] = 0.616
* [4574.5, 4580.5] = 0.575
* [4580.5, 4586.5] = 0.594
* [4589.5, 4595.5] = 0.599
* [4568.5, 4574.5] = 0.543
